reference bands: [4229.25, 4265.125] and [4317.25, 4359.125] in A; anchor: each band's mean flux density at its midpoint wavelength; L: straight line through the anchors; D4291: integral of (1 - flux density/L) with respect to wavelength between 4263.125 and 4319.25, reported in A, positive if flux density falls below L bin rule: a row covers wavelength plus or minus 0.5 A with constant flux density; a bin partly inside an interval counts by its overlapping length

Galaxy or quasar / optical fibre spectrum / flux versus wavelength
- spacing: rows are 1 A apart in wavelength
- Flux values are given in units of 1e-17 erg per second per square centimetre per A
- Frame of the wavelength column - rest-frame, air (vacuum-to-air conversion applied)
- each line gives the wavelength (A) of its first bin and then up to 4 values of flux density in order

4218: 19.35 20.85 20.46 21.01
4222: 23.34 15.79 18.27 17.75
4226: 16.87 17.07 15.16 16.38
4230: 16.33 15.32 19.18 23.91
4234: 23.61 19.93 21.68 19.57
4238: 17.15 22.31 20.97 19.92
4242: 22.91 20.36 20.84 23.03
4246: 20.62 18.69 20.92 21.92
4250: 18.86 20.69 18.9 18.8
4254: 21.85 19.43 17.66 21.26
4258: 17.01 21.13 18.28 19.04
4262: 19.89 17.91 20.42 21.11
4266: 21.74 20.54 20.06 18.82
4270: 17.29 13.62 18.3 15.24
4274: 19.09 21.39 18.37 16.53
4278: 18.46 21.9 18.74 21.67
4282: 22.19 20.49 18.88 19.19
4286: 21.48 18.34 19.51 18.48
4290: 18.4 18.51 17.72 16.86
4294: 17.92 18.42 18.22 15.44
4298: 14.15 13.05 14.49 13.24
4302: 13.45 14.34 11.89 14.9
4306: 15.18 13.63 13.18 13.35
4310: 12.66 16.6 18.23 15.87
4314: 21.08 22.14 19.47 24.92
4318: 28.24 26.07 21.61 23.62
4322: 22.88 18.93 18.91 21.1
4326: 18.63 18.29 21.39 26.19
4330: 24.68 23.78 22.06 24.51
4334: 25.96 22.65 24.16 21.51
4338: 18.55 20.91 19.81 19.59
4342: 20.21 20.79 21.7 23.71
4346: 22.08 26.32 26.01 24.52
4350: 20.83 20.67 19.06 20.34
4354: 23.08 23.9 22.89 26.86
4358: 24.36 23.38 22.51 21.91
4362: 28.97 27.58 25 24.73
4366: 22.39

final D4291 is 8.28 A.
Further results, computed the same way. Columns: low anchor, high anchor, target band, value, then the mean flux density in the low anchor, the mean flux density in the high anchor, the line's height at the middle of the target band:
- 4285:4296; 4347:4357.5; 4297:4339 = 2.90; 18.6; 23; 20.5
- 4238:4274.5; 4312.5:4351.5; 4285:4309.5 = 5.74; 19.7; 22.2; 21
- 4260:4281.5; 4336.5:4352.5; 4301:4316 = 3.58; 19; 21.6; 20.4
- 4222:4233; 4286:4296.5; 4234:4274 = -4.33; 17.4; 18.4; 17.8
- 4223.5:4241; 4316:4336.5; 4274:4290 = 1.03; 18.9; 22.8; 21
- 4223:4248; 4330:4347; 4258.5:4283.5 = 1.36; 19.4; 22.2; 20.4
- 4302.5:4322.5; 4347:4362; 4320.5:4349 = -1.60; 18.5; 23.2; 21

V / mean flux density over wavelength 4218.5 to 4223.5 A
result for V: 20.3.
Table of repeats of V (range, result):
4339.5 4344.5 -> 20.4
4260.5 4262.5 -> 19.5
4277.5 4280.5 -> 19.7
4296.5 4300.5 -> 14.3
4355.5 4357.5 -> 24.9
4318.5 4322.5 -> 23.5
